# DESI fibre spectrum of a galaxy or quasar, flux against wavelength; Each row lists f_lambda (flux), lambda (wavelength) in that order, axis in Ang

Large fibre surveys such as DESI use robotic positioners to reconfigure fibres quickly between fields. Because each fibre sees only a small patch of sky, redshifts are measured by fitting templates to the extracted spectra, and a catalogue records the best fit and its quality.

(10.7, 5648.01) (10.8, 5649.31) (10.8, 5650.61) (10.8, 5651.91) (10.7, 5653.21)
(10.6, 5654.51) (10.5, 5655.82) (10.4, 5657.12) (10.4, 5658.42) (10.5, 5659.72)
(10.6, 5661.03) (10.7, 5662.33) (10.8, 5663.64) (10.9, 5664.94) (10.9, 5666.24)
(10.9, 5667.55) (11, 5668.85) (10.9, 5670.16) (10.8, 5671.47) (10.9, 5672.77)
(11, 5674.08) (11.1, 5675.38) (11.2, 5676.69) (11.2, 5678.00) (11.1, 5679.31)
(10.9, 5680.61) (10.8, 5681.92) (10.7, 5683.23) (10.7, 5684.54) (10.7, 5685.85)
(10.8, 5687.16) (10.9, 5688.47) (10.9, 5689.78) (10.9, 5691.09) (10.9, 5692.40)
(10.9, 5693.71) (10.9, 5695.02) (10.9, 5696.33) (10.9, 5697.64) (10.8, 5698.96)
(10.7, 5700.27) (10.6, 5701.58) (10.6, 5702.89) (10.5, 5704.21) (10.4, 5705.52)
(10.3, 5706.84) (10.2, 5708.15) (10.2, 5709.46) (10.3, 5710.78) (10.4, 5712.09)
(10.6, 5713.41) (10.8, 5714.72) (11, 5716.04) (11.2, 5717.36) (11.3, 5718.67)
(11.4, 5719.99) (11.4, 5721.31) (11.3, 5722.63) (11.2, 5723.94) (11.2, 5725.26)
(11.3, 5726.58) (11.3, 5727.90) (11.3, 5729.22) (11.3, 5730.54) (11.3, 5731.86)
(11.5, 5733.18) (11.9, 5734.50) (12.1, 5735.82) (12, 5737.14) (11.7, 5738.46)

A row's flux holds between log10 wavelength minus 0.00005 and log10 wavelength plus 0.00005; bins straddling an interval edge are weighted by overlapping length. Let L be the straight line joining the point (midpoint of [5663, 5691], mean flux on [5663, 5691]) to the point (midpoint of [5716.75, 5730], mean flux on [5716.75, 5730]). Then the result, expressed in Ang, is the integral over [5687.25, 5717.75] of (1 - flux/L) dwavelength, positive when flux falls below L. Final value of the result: 1.2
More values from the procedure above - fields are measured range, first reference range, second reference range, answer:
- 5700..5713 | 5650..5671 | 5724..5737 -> 0.92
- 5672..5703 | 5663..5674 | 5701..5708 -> -0.63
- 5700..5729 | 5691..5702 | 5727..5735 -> 0.80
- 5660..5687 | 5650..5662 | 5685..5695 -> -0.39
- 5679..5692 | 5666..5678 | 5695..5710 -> -0.04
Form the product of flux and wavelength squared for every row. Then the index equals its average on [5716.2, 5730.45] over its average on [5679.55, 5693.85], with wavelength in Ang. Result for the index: 1.1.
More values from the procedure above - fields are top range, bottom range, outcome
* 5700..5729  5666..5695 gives 1.01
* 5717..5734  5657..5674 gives 1.07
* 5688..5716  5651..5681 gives 1.00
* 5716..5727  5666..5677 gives 1.05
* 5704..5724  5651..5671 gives 1.03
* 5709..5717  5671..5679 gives 0.97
